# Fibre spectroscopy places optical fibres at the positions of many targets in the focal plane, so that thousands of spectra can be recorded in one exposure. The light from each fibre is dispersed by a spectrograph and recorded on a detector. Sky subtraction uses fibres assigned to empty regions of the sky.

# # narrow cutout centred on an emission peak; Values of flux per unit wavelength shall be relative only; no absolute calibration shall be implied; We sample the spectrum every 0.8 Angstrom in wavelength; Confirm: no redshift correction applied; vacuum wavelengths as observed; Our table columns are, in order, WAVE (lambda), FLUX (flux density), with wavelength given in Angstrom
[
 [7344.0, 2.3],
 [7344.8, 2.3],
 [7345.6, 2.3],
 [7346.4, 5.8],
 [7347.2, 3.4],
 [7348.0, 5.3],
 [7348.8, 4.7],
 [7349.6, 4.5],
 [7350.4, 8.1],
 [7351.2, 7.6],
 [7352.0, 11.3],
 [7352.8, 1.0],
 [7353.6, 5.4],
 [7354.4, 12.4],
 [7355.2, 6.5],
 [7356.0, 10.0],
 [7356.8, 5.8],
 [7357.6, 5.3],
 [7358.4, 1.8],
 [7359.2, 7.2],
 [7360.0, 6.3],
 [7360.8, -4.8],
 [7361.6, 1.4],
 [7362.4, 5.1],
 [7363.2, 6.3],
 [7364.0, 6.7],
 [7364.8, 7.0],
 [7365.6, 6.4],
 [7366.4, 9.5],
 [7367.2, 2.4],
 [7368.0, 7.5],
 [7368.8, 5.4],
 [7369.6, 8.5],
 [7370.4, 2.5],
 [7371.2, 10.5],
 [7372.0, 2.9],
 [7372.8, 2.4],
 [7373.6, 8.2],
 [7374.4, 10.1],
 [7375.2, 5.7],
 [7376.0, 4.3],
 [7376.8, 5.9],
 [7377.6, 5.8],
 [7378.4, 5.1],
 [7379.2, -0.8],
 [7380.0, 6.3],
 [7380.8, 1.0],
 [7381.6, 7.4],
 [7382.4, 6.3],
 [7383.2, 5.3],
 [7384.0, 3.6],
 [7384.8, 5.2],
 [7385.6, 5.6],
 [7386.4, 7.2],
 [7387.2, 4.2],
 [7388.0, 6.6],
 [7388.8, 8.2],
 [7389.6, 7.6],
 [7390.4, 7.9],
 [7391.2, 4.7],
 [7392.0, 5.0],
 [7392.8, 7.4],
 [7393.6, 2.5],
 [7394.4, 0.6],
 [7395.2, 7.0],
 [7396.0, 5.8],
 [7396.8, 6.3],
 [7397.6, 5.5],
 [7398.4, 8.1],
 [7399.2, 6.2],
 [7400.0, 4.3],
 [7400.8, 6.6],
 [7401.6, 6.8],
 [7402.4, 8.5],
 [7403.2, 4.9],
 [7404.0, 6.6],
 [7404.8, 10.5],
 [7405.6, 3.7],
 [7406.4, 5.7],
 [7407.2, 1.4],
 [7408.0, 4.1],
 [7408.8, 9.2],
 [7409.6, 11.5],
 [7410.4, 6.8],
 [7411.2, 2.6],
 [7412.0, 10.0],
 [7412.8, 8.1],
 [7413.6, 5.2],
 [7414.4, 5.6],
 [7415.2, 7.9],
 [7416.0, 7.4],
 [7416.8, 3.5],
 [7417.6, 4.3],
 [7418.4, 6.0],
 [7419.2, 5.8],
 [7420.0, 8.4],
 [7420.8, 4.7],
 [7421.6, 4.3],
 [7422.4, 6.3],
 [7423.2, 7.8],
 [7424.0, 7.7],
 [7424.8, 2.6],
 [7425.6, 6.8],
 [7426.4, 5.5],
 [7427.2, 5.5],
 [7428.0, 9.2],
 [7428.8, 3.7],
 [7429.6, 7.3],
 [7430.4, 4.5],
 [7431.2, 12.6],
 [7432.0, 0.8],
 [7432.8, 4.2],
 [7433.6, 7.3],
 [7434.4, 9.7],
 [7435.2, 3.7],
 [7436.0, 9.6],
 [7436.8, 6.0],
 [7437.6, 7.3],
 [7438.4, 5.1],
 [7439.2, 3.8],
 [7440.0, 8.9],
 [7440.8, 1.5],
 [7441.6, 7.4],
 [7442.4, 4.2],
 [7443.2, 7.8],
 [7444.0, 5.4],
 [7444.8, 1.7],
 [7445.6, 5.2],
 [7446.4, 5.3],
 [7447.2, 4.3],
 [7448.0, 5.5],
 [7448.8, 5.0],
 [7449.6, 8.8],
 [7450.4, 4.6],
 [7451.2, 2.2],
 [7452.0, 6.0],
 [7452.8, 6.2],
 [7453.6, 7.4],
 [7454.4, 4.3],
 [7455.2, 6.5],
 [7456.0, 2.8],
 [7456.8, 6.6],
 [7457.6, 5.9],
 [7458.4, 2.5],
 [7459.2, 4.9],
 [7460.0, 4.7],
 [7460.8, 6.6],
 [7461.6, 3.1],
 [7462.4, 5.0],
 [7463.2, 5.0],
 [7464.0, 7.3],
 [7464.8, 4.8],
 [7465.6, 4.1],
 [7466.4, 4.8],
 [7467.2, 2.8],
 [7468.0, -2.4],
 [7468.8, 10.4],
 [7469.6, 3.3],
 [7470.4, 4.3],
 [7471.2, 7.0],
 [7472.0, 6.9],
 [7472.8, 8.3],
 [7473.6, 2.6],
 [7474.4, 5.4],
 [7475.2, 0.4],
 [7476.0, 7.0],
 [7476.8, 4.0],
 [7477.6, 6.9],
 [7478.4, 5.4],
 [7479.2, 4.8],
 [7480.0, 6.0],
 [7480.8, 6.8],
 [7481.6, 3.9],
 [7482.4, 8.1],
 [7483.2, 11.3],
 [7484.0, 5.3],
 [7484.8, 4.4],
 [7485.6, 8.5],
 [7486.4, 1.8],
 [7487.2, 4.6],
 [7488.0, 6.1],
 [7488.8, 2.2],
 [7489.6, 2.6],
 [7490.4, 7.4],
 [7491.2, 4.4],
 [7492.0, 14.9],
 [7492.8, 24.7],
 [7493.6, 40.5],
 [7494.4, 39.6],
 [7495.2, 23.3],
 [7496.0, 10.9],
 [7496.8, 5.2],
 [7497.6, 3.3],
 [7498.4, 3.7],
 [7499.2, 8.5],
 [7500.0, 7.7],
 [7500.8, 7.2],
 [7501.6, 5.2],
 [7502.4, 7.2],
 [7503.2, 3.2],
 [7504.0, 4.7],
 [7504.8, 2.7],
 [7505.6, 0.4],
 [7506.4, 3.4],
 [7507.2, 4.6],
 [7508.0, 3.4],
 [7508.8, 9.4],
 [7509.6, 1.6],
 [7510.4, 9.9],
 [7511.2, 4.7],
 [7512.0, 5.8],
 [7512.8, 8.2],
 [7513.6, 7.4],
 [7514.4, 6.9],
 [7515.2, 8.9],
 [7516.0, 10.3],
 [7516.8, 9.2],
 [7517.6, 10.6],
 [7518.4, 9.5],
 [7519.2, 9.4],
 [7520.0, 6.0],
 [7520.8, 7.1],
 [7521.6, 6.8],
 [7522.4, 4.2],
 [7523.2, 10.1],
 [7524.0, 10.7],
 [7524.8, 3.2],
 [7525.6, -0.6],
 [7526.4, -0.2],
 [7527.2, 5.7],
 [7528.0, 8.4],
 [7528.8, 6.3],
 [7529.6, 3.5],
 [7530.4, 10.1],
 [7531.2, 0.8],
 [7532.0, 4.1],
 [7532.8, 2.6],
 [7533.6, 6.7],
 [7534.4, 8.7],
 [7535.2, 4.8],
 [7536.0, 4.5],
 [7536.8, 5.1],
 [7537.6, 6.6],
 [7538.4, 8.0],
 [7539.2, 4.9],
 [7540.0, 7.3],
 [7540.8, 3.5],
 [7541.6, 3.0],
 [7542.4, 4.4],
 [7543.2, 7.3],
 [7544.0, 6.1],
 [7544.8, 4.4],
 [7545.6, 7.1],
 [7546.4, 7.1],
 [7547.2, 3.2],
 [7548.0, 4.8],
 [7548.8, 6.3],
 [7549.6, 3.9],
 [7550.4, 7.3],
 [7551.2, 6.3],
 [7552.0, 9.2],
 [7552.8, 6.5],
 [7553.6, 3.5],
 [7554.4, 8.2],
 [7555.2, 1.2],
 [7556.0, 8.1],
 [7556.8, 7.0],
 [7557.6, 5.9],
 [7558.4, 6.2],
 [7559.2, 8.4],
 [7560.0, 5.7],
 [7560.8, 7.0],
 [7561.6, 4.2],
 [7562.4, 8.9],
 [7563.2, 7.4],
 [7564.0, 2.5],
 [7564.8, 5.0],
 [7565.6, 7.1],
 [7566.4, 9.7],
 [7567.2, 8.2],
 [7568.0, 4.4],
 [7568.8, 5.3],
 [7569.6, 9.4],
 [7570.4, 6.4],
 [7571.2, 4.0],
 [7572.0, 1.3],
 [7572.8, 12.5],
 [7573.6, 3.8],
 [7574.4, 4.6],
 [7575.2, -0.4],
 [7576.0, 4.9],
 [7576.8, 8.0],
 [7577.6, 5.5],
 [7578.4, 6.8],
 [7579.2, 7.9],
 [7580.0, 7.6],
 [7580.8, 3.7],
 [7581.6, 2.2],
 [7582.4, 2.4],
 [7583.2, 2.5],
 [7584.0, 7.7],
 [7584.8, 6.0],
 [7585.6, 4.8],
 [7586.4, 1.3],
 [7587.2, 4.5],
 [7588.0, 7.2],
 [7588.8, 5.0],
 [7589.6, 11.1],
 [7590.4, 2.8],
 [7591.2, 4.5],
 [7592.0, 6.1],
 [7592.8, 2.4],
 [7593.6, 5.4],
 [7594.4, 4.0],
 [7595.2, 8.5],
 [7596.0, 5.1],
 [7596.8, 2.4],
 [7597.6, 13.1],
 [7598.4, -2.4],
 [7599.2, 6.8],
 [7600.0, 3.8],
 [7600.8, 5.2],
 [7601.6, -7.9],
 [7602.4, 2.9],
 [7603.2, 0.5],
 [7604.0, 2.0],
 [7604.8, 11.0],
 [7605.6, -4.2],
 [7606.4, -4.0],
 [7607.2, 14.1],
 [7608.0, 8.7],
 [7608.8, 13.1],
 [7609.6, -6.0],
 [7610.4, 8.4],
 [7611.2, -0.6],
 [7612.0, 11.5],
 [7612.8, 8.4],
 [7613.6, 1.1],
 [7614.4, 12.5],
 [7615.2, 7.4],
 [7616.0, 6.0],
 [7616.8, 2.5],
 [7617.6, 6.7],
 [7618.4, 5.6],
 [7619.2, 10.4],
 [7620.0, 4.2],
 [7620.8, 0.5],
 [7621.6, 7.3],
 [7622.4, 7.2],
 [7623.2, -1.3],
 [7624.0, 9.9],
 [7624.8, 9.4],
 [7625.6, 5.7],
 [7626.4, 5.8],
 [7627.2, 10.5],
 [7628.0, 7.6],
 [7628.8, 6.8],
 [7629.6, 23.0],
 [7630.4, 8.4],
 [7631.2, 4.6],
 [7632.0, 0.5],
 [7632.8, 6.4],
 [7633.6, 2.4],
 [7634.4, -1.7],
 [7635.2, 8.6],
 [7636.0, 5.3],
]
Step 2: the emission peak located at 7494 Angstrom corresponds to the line H-alpha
